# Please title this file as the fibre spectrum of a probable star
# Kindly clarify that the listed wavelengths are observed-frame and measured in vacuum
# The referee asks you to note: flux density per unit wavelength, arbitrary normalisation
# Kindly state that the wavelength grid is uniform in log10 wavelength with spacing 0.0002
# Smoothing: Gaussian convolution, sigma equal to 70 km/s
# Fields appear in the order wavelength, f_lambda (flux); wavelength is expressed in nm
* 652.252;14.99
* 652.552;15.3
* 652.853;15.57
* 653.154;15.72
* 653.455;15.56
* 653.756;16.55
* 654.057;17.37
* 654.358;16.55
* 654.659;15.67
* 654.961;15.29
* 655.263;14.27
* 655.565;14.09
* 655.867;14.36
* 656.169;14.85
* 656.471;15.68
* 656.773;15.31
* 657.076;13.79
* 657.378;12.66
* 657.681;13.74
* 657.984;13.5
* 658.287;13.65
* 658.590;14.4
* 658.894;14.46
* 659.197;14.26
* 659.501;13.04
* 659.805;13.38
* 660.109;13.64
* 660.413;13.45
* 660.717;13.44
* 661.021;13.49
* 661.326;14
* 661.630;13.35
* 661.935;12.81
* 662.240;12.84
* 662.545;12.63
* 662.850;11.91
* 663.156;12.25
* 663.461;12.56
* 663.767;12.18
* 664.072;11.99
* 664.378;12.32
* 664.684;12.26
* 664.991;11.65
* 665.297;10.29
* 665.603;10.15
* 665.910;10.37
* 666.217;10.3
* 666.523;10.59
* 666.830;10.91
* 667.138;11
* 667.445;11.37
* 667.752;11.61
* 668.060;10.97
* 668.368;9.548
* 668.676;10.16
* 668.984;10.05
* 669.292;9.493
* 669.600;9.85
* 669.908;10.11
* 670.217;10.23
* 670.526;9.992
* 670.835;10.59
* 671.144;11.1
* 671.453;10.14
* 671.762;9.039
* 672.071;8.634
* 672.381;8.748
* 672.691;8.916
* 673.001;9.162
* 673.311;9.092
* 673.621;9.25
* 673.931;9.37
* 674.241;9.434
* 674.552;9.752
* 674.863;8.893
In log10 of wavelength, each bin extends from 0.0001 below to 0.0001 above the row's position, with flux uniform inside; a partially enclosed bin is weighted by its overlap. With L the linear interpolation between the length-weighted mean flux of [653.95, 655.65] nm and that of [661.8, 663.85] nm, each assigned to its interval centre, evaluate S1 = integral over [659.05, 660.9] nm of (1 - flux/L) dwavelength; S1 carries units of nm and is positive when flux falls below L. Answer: 0.00 nm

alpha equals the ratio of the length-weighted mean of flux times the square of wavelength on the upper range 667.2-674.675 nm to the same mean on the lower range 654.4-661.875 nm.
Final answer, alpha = 0.73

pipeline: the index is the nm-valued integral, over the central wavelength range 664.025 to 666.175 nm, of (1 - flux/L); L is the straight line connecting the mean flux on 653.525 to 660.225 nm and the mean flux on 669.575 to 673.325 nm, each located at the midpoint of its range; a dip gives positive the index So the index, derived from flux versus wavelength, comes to 0.11 nm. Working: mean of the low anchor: 14.6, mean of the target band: 11.2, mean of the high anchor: 9.67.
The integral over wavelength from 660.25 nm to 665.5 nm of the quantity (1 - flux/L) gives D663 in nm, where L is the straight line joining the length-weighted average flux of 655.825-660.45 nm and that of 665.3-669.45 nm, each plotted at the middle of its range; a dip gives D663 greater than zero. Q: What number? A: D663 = -0.13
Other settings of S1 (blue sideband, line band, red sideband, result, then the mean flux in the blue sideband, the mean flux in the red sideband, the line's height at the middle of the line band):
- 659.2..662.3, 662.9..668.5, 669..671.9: 0.21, 13.4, 10.1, 11.7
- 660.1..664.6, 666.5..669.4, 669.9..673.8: 0.09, 12.8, 9.59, 10.9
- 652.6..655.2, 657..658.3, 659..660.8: 0.09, 15.9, 13.6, 14.5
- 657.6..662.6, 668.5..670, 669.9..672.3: 0.09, 13.5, 9.93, 10.5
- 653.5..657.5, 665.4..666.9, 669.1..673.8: 0.13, 15.1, 9.63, 11.5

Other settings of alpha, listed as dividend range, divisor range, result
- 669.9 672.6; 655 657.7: 0.71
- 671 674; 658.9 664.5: 0.74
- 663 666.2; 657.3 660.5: 0.86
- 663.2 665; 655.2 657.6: 0.87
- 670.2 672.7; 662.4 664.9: 0.81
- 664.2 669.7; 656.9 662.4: 0.81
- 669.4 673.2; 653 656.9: 0.66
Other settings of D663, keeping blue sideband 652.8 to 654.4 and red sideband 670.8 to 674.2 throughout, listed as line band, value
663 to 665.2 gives 0.06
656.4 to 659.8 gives 0.15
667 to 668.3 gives 0.00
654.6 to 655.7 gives 0.06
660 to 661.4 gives 0.01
